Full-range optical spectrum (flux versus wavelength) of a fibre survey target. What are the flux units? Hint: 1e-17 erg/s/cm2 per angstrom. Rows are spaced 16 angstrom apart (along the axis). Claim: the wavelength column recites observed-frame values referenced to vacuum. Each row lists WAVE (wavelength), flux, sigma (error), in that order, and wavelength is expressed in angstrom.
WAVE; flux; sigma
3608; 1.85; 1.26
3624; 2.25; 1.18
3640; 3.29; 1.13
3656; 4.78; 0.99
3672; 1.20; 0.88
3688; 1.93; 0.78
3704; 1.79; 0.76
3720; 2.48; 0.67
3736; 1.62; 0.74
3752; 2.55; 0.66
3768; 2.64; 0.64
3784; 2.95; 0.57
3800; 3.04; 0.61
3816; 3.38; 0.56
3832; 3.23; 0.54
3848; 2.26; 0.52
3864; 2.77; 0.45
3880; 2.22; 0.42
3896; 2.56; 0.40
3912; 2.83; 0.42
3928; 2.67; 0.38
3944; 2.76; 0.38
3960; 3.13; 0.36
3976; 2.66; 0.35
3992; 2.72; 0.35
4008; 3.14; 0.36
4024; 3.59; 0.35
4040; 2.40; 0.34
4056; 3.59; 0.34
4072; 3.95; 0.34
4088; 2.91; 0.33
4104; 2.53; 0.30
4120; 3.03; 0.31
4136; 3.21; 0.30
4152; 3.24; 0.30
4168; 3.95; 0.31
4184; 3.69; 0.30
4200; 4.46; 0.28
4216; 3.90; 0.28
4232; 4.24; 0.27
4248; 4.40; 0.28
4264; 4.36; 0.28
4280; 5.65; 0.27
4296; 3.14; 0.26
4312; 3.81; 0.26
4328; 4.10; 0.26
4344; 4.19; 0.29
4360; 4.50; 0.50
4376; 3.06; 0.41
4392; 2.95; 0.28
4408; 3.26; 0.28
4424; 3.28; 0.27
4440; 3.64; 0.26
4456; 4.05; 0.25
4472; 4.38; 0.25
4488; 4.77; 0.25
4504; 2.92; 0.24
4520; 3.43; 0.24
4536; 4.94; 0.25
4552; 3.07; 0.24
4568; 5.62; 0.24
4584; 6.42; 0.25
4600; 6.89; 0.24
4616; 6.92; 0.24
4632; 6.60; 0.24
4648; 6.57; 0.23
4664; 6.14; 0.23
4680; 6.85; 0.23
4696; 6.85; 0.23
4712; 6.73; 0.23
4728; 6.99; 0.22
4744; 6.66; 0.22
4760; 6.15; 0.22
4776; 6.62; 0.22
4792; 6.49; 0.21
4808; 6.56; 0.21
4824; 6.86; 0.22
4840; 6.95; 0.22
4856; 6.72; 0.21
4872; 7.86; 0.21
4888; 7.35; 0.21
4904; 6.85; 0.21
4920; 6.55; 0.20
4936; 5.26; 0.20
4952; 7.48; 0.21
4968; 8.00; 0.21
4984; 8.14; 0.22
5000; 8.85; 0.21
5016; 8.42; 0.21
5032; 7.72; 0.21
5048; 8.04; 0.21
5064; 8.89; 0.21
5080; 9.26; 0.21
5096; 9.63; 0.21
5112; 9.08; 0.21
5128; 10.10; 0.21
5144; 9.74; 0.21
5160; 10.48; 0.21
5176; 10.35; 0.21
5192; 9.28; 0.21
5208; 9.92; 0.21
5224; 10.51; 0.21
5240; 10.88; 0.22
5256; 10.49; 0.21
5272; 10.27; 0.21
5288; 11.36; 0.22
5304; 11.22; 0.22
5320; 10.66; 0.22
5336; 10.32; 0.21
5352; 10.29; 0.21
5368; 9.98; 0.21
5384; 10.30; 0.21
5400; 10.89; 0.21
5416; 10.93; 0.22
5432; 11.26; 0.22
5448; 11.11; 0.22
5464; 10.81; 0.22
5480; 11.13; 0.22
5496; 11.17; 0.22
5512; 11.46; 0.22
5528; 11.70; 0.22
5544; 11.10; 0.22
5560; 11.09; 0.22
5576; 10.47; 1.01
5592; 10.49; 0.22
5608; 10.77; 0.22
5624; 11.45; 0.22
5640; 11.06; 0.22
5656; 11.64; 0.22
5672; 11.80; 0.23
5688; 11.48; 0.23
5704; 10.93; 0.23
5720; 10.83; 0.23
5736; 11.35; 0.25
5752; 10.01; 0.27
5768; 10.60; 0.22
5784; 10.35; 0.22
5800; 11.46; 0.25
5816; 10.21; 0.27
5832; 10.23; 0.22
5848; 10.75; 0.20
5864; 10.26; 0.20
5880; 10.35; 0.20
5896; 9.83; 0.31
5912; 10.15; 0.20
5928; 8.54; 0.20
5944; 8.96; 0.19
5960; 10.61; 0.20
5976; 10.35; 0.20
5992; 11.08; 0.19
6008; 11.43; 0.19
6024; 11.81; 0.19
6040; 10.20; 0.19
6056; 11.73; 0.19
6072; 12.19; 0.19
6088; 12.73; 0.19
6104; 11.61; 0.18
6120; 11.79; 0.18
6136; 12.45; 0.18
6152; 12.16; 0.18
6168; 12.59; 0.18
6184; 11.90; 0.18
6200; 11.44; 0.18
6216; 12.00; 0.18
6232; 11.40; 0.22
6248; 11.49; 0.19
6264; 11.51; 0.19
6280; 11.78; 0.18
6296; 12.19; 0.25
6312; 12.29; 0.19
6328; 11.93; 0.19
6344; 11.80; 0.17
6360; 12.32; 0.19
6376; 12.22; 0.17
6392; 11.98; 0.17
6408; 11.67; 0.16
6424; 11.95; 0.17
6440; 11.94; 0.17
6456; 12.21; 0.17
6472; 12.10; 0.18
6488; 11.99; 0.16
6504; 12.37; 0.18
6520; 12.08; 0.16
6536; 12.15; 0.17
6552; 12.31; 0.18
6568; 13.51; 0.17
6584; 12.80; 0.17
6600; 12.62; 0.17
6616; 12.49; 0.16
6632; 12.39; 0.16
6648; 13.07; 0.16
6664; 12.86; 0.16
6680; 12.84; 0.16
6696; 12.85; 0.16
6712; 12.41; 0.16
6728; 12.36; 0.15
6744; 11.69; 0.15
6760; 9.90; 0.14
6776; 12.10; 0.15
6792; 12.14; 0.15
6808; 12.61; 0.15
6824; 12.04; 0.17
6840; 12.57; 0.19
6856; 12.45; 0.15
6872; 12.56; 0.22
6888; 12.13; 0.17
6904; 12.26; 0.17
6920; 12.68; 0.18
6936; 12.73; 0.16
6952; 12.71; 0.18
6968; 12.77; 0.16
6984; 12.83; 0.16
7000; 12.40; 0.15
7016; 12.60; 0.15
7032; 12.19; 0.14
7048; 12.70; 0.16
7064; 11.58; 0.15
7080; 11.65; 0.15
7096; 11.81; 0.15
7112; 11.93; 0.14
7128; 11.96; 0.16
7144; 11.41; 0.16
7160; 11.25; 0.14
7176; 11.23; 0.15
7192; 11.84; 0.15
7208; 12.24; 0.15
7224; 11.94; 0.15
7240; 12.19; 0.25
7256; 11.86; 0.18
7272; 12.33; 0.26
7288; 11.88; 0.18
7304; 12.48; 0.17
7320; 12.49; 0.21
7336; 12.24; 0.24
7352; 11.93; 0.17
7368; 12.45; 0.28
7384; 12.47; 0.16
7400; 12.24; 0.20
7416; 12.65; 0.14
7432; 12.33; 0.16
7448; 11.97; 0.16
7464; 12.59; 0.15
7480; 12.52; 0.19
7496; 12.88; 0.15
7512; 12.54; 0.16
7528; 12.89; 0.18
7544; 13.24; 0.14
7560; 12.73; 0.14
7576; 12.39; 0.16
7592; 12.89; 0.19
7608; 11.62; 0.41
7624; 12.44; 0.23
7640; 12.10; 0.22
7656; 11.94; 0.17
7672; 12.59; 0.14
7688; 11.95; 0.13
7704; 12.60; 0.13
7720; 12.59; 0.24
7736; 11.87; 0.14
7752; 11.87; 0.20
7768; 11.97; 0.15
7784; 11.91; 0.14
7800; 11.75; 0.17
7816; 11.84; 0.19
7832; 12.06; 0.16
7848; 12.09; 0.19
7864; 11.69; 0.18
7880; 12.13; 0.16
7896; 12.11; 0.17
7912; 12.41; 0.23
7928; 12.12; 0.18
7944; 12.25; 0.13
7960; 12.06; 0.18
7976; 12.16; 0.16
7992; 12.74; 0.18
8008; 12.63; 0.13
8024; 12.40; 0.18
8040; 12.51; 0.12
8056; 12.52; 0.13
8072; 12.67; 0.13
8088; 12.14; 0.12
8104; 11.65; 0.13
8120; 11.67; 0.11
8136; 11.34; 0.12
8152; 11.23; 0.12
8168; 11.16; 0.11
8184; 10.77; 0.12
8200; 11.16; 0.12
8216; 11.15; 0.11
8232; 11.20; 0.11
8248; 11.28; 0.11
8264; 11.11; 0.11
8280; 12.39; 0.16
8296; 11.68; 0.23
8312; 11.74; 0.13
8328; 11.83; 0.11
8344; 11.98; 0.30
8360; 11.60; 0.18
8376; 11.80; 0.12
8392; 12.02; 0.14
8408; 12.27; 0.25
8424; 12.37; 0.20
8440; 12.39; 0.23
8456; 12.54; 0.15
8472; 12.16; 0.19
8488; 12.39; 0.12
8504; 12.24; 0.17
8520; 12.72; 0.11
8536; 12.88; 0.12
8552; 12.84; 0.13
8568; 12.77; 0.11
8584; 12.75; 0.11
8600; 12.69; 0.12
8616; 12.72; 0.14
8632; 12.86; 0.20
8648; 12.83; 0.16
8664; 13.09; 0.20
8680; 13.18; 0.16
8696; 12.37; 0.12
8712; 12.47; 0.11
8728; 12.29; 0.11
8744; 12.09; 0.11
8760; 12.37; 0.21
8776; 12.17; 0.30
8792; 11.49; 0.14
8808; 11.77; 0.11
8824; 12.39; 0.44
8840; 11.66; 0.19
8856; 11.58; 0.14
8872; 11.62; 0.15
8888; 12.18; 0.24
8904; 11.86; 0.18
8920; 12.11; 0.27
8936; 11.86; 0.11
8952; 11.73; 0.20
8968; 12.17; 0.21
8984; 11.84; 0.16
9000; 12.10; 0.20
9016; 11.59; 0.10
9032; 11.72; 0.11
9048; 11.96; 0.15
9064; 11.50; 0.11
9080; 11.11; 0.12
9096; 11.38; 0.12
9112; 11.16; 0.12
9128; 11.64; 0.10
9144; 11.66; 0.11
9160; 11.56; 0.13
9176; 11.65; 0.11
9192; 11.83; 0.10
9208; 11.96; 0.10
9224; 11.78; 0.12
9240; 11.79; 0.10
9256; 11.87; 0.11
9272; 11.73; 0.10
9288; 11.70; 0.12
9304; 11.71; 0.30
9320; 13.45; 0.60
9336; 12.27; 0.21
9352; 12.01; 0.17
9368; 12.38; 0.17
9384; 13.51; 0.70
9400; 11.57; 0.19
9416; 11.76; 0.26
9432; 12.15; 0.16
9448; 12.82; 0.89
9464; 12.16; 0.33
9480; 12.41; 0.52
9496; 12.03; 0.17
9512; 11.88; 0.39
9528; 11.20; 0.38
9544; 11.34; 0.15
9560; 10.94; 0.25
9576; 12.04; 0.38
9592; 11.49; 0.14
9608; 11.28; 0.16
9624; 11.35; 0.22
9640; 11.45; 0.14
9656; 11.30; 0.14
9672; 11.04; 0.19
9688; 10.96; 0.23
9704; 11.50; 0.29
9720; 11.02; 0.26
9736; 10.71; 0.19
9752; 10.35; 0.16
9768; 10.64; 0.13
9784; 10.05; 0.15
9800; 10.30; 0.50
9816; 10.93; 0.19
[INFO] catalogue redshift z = 0.15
